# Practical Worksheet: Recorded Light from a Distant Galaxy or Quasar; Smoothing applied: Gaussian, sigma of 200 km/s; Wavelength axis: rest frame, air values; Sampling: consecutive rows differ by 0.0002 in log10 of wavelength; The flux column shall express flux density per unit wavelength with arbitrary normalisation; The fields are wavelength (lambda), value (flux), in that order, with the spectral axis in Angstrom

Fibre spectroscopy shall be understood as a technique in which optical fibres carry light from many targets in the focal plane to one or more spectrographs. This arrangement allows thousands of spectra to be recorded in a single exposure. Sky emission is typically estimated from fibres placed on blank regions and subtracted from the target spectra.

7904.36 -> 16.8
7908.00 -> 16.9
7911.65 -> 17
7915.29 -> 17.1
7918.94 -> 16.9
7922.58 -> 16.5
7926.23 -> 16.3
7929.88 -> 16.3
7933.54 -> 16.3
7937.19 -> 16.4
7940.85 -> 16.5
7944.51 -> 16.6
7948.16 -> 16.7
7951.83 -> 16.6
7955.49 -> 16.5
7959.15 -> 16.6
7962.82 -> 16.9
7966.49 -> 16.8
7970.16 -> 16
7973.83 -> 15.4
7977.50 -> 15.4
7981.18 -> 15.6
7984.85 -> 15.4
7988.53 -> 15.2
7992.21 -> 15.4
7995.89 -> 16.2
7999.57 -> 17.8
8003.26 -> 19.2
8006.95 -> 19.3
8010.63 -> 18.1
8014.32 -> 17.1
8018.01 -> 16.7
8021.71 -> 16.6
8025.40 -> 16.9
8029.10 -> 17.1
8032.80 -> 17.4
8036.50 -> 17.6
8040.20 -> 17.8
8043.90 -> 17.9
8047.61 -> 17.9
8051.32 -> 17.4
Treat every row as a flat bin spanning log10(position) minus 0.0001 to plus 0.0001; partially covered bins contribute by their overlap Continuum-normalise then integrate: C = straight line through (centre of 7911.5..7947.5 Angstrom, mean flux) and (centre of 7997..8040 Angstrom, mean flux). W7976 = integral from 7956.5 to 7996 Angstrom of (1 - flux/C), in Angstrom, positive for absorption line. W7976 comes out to 2.8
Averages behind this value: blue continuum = 16.6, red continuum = 17.6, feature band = 15.9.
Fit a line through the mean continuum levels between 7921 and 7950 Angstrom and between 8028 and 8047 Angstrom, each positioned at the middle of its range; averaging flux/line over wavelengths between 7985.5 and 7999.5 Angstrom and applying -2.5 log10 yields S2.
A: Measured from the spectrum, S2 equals 0.08 mag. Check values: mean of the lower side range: 16.4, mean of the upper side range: 17.6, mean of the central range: 15.9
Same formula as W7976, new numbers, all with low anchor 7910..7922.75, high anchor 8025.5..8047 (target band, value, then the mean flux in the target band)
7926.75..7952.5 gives 0.9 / 16.5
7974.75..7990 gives 1.6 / 15.4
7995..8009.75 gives -0.8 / 18.3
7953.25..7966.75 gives 0.4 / 16.7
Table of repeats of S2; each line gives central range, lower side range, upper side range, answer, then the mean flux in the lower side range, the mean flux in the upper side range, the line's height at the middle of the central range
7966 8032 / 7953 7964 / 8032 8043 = 0.031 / 16.7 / 17.7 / 17.2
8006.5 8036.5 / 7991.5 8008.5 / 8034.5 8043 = 0.024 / 17.7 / 17.7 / 17.7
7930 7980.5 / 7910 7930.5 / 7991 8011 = 0.052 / 16.7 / 17.7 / 17.1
